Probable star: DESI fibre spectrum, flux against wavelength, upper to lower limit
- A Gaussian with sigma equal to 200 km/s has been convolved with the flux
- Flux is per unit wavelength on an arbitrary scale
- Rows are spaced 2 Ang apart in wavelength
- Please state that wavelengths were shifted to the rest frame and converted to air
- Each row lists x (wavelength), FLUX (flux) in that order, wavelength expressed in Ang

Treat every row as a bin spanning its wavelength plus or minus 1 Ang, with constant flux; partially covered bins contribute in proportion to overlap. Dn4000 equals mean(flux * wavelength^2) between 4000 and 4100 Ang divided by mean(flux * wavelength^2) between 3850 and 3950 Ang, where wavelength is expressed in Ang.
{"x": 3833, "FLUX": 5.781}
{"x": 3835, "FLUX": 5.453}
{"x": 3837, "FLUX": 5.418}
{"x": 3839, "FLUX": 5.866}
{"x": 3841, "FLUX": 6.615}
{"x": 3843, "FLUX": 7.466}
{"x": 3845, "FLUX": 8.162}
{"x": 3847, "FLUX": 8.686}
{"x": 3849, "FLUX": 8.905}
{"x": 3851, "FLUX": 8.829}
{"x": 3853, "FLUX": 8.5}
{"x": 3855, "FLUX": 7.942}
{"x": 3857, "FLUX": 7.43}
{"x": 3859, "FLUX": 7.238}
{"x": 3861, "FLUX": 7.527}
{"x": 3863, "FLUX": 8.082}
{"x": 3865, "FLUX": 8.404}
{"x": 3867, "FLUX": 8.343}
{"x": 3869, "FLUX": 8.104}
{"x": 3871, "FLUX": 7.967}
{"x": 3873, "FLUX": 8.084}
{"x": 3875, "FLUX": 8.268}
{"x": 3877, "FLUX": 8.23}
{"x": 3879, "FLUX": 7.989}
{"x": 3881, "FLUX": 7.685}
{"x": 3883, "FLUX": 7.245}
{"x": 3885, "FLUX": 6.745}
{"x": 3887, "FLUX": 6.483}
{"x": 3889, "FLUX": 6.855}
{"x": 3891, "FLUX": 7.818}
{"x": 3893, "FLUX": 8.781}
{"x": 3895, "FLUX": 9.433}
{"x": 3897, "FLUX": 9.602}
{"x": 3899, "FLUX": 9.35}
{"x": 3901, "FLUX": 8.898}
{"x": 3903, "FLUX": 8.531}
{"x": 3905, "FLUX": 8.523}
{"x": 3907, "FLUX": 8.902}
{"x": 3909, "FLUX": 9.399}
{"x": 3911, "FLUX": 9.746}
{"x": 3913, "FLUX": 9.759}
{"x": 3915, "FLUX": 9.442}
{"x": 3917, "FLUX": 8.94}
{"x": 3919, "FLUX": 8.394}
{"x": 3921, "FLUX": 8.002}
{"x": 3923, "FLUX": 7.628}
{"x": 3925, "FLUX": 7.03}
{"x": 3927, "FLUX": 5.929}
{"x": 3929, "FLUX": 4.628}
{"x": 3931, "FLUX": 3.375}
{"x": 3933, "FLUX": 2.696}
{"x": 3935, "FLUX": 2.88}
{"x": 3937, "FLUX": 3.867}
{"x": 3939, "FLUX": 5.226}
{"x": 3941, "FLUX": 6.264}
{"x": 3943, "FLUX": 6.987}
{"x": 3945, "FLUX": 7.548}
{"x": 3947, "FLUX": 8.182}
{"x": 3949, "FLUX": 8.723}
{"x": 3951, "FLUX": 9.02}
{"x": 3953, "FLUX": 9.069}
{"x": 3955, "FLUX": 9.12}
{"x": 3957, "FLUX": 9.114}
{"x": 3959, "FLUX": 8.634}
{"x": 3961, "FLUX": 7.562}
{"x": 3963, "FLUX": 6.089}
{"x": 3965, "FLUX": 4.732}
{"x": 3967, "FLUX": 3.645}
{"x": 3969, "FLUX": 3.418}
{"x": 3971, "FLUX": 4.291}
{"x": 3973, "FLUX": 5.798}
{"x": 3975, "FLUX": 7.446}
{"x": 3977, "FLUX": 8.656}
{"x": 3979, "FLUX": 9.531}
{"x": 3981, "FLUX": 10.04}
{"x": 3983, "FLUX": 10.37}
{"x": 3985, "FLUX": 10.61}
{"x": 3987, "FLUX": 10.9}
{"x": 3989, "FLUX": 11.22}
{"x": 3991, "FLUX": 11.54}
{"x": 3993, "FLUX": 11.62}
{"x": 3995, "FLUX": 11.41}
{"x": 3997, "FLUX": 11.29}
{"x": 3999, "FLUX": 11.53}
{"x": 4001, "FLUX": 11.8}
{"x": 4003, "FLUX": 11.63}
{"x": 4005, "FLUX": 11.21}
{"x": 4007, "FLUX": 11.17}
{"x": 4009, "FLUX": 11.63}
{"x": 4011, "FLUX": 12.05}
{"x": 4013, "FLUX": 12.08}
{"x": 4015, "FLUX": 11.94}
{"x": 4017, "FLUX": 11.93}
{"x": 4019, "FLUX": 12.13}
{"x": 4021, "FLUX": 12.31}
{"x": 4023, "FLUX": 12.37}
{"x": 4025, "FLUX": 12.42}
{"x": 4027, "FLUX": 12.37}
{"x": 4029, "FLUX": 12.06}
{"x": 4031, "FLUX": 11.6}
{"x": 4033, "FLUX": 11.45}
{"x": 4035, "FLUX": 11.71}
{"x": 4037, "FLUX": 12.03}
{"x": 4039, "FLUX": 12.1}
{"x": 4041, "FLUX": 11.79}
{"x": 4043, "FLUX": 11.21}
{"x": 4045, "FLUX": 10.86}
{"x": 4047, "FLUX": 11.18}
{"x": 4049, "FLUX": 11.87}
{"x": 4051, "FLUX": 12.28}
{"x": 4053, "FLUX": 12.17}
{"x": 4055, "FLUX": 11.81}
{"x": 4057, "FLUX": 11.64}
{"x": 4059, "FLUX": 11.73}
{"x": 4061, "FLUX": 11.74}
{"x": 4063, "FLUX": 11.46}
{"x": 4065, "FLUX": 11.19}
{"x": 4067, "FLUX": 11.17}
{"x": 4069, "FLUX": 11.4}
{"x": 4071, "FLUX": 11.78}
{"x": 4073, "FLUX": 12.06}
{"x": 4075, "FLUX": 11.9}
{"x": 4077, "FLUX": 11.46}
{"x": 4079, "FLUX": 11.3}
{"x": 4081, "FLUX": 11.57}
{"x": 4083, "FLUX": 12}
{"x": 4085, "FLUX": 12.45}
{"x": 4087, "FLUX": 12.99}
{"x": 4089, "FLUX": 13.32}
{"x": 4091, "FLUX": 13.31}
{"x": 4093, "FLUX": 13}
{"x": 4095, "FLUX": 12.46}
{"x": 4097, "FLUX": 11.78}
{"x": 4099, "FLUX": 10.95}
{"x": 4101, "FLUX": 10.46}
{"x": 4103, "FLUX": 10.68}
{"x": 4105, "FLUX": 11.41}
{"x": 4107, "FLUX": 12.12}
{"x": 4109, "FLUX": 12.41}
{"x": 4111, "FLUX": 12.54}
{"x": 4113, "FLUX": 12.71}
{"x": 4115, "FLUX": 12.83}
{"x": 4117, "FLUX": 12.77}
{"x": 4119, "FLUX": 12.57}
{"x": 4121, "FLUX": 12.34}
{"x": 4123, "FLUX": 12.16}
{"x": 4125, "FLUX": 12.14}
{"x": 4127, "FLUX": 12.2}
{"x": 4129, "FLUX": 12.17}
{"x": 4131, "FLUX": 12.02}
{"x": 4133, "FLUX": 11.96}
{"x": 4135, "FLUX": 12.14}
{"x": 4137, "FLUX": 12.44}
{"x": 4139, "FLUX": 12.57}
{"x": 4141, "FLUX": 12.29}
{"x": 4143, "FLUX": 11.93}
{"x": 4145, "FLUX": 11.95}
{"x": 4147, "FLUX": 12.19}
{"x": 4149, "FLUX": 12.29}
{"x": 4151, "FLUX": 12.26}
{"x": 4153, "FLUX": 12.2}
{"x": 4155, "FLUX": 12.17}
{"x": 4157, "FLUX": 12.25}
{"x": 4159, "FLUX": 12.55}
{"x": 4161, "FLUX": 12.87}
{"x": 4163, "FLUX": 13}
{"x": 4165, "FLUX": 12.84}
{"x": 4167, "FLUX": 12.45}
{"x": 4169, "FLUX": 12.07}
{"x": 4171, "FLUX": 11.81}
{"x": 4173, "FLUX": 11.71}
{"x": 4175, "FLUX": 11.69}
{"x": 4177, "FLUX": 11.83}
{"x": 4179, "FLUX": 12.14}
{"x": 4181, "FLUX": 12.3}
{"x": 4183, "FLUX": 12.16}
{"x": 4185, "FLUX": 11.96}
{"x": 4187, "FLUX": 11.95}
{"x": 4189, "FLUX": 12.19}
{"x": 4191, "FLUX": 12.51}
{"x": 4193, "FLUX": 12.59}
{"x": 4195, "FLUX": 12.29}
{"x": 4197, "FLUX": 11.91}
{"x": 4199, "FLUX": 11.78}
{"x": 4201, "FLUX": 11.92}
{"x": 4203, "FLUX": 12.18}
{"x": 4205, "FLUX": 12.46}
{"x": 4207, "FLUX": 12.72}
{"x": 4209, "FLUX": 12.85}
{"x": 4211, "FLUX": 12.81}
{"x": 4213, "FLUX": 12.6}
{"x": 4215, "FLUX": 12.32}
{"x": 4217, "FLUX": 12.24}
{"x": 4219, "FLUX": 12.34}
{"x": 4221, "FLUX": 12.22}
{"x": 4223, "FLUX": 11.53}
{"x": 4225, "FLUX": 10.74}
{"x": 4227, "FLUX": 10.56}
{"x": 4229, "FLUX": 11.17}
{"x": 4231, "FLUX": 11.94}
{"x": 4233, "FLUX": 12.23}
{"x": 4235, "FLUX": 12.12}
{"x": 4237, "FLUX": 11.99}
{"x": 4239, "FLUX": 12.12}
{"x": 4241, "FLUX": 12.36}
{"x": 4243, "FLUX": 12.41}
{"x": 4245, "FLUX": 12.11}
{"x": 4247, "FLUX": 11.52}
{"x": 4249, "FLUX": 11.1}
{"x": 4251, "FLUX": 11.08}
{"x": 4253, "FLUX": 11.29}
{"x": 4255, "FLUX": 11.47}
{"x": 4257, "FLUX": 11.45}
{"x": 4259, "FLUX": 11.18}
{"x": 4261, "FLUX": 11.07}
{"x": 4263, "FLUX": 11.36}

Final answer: 1.69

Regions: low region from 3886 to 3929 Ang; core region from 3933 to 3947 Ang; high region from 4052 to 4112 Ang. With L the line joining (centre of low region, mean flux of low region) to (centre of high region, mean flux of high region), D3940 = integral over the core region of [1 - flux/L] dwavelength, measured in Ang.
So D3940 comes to 5.5 Ang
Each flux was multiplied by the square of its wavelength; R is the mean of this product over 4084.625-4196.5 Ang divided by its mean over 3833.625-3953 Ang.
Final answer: 1.8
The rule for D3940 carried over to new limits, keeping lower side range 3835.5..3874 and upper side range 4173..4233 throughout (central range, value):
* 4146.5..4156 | -0.7 Ang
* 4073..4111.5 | -4.7 Ang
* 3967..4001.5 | 0.3 Ang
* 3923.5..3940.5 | 8.0 Ang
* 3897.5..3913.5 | -1.5 Ang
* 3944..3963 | 1.1 Ang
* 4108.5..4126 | -2.4 Ang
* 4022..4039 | -3.6 Ang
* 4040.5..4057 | -2.4 Ang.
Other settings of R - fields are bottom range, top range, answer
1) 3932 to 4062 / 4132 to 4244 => 1.36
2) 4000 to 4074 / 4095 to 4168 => 1.09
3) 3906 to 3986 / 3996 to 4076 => 1.69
